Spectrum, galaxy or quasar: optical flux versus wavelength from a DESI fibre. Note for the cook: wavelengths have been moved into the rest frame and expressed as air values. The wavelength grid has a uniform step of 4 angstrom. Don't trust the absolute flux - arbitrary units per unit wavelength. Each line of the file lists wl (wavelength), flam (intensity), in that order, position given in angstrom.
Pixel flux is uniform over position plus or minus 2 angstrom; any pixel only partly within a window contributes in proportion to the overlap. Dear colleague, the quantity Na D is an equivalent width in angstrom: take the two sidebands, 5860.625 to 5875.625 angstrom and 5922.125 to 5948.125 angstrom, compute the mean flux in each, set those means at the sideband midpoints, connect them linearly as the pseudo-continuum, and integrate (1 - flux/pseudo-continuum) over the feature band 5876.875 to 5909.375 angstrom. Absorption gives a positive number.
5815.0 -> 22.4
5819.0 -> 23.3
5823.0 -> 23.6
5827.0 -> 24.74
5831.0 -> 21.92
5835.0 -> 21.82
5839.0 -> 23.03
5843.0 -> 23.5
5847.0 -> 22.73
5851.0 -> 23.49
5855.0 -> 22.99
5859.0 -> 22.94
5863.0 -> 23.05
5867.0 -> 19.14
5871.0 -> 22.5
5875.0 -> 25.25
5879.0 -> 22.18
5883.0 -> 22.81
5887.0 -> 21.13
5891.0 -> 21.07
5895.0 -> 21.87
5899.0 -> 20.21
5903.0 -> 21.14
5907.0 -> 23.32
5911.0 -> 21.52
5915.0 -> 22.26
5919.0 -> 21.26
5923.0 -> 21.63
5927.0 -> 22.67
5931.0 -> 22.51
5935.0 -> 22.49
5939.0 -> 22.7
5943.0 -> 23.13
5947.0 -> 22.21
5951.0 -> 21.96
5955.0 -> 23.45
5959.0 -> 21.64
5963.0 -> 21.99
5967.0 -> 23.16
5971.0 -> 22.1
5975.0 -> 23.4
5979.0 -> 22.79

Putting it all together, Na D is 0.9 angstrom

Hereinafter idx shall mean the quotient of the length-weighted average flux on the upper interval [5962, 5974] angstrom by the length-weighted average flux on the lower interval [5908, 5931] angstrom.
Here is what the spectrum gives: 1.02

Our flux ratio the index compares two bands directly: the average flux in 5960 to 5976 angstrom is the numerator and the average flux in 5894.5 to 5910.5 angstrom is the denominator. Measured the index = 1.04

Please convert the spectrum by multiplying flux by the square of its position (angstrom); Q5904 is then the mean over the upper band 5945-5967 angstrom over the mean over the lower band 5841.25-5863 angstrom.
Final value 1.00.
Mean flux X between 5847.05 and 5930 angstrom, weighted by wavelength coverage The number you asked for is 22.1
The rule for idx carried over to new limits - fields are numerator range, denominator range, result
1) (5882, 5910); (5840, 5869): 0.96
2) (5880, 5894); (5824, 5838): 0.95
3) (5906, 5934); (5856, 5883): 0.98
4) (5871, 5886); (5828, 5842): 1.03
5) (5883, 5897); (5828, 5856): 0.94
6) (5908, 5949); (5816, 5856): 0.96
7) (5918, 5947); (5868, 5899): 1.01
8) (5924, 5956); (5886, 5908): 1.06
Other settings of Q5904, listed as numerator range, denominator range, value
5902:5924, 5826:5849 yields 0.98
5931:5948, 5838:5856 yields 1.01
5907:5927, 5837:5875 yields 0.98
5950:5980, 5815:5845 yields 1.02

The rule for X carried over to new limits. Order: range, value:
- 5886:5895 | 21.3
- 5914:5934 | 22.1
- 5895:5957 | 22.2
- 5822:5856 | 23.1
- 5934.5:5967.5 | 22.5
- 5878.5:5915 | 21.7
